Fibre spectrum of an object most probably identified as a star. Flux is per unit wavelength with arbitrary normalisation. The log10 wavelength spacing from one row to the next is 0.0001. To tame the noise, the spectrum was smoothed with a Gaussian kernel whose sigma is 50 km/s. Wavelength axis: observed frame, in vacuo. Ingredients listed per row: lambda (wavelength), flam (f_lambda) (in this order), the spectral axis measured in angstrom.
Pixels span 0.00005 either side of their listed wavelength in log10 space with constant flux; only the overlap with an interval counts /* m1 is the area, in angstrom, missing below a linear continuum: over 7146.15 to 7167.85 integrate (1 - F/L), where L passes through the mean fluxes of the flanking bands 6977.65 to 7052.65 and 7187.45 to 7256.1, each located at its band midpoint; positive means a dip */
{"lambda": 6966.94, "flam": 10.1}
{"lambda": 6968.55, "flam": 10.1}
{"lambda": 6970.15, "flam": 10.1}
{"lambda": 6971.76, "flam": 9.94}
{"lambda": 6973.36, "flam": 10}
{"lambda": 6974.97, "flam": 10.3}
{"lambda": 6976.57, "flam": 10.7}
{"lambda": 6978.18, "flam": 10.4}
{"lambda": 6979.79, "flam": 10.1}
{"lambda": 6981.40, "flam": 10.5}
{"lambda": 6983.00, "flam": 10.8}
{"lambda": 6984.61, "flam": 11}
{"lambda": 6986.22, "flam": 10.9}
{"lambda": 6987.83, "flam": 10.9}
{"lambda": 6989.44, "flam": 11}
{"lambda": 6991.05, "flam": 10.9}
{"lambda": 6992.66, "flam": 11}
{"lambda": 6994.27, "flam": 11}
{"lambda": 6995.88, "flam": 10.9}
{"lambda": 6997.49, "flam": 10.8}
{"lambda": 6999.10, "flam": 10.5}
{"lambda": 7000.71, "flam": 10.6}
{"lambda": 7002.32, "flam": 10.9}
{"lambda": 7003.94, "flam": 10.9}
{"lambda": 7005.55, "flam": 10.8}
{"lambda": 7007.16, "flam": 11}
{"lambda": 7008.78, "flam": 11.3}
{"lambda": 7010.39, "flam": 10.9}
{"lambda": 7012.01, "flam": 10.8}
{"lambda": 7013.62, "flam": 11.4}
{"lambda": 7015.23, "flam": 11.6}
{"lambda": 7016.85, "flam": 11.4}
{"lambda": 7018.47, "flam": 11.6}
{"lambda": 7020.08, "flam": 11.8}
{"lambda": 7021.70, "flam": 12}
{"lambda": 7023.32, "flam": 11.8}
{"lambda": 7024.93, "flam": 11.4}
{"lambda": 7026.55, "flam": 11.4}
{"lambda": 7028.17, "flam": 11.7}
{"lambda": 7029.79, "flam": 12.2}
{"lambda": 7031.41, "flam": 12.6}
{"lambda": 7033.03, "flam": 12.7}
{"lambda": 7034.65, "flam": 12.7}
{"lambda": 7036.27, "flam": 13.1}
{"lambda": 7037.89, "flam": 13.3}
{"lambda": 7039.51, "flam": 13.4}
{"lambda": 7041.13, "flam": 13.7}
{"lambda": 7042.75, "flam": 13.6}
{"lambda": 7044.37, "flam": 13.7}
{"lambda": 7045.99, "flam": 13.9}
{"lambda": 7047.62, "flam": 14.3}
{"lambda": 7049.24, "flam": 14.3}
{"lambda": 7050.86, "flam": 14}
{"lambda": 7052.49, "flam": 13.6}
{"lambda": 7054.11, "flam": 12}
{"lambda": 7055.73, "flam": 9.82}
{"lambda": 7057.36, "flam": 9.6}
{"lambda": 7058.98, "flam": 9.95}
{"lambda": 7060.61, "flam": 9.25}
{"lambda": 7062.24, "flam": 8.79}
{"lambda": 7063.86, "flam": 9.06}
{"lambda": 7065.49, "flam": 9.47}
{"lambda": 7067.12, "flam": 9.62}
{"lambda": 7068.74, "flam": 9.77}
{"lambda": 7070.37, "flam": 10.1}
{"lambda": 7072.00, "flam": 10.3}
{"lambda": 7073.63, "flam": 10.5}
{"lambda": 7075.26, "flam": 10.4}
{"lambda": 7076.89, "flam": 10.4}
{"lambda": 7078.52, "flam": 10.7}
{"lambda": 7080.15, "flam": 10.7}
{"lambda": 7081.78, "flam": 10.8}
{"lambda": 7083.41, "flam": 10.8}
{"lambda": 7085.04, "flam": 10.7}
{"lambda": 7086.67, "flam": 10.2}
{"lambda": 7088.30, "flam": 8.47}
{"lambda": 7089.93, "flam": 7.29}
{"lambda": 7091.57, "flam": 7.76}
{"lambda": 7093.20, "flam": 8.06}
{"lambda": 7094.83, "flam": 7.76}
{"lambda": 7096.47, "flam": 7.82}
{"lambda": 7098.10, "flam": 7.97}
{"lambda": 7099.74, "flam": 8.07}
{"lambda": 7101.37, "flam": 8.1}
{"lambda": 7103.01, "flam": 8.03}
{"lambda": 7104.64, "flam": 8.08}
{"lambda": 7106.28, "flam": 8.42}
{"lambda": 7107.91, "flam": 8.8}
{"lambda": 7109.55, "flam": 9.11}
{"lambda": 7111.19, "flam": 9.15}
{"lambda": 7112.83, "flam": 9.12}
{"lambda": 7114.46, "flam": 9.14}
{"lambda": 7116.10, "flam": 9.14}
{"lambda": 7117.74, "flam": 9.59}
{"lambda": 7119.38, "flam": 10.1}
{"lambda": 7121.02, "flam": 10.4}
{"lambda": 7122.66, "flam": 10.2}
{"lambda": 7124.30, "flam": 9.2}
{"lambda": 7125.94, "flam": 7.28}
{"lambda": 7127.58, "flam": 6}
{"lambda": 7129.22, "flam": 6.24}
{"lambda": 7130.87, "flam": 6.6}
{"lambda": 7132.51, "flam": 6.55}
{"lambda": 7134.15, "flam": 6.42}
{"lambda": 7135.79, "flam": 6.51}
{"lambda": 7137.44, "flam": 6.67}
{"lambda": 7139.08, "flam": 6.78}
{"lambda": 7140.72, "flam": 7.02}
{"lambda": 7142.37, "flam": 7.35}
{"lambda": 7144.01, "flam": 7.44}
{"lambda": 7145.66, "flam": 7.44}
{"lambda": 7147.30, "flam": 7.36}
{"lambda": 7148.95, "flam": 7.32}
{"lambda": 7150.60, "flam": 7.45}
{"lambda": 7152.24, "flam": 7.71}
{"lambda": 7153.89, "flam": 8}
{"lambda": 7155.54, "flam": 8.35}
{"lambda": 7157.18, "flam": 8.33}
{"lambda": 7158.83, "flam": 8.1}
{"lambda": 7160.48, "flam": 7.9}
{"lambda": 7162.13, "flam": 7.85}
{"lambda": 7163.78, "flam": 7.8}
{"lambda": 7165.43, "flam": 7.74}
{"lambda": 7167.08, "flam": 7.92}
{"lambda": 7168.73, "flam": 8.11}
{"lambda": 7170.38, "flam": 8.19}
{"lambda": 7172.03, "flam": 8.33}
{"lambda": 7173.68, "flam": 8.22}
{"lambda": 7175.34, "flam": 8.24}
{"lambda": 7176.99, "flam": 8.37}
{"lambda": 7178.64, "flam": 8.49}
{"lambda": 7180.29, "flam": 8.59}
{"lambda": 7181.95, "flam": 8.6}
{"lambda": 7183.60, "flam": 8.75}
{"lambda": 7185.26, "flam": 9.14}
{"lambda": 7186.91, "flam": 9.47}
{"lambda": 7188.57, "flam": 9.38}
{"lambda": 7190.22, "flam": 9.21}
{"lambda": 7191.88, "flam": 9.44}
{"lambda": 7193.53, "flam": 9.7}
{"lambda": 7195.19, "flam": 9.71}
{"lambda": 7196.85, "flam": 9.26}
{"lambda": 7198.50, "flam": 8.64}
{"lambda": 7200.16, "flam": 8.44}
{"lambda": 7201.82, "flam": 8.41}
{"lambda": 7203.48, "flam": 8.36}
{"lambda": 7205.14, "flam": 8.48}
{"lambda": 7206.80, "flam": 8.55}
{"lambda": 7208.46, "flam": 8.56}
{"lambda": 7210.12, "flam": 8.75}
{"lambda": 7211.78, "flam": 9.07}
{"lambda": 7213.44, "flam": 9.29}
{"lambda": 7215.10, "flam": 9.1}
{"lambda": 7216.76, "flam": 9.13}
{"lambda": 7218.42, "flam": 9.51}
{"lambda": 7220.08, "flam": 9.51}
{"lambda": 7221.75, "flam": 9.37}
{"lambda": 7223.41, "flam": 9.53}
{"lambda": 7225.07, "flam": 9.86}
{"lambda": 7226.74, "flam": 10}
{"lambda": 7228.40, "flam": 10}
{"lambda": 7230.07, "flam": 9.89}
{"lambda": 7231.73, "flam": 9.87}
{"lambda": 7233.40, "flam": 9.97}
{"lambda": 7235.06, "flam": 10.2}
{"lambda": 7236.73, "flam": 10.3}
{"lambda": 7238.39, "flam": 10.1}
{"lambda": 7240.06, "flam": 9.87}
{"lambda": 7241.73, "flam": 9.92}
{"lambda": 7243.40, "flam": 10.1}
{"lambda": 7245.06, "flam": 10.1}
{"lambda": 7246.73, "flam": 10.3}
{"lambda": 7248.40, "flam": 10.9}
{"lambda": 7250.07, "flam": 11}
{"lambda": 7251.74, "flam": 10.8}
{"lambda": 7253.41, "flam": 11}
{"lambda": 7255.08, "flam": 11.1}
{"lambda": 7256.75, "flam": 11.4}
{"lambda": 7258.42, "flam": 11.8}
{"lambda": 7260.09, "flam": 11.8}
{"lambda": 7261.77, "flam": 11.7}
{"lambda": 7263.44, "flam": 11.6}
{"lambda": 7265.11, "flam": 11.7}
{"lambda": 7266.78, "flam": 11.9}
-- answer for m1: 5.2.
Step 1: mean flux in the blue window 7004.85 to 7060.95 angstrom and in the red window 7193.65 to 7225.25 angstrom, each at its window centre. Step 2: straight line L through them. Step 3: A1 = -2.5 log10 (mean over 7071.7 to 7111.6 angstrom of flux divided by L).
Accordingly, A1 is 0.21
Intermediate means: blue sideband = 12.1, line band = 9.12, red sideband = 9.03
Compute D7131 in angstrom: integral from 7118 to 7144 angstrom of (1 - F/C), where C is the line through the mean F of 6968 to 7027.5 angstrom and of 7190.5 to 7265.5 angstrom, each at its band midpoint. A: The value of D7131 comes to 6.9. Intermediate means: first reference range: 10.9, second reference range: 9.9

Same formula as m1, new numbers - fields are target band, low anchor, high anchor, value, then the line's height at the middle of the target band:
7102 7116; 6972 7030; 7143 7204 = 0.91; 9.36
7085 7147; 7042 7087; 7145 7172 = 8.21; 9.32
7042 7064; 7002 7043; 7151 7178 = -1.61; 11.1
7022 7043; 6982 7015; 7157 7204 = -4.13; 10.5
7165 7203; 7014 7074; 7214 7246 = 5.76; 10.3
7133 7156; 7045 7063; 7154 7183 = 4.32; 8.94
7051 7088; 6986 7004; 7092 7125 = -3.24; 9.51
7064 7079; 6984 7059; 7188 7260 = 1.63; 11.3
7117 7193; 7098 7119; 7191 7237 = 7.88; 8.98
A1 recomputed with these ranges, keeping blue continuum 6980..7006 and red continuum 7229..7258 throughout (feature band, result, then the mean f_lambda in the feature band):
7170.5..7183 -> 0.24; 8.4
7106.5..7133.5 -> 0.24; 8.52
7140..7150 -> 0.40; 7.32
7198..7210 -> 0.23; 8.5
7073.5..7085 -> 0.01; 10.6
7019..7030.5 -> -0.09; 11.8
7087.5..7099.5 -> 0.33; 7.88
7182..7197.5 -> 0.13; 9.3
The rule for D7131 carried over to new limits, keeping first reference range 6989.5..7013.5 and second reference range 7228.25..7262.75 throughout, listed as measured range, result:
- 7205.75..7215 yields 1.5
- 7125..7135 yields 3.9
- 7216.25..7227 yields 1.1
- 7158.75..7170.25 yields 3.0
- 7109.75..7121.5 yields 1.4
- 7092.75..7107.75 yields 3.8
